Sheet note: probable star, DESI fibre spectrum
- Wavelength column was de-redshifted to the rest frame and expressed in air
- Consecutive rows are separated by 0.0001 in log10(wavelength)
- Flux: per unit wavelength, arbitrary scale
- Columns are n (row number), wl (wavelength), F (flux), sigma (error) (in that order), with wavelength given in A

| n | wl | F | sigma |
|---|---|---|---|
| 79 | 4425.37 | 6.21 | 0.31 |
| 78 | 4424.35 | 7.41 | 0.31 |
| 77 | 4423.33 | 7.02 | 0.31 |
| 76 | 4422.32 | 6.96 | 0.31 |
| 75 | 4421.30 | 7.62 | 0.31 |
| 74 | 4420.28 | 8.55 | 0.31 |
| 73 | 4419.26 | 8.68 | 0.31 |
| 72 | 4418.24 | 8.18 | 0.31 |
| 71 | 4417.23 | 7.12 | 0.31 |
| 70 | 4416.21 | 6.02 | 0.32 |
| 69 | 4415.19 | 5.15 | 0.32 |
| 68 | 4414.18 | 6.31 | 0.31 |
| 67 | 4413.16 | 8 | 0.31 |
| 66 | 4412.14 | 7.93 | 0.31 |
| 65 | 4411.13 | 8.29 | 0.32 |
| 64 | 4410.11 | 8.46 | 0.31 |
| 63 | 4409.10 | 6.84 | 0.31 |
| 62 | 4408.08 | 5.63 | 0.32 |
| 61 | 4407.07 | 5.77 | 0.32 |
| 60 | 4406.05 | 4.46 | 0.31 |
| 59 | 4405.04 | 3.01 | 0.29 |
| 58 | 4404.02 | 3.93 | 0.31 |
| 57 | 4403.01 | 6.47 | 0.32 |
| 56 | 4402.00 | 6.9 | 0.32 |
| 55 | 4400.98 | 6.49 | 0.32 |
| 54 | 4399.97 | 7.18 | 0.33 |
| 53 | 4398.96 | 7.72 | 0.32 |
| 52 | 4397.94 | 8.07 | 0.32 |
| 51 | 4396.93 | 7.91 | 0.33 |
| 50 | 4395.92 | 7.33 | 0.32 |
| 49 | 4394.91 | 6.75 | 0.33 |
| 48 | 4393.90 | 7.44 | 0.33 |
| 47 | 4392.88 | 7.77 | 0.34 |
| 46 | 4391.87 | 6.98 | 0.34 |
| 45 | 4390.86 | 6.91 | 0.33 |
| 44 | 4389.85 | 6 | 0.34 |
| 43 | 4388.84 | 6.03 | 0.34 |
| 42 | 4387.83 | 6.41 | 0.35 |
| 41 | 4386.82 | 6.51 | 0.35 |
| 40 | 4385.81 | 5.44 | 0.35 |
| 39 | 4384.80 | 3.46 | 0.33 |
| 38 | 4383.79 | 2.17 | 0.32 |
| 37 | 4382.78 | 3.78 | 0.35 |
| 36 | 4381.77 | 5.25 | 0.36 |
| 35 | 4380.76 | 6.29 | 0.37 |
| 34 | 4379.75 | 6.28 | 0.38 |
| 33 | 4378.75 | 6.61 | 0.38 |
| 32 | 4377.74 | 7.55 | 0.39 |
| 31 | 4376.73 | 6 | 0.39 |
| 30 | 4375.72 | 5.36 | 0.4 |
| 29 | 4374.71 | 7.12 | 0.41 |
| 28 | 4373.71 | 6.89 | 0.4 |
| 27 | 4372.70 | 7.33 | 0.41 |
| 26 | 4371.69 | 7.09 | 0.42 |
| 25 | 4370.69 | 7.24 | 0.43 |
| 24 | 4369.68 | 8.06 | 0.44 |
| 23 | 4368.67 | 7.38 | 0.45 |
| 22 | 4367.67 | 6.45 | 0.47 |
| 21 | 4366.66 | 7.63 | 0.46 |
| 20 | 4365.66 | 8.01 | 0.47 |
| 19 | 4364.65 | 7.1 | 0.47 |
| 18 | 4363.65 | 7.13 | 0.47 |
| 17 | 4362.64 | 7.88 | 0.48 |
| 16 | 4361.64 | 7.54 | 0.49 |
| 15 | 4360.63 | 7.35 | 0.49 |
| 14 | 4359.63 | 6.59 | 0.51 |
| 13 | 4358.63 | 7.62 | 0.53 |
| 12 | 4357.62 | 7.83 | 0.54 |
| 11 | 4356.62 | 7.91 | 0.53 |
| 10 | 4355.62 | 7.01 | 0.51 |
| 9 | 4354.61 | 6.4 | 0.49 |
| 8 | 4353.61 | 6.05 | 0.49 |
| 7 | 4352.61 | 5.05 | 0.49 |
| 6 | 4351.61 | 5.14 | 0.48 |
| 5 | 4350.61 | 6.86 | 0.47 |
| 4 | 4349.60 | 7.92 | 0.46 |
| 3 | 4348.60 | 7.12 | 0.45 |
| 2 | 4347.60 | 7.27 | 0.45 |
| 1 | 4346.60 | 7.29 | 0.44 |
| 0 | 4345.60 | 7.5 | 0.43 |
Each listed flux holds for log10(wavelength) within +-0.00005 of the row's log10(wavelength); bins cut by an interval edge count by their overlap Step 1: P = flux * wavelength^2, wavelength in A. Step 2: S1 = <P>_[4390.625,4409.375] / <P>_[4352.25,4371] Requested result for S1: 0.9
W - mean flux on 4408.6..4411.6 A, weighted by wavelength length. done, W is 7.86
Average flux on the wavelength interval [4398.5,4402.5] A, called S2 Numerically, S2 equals 7.06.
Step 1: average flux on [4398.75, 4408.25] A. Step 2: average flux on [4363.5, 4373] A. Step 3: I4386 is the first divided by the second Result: 0.78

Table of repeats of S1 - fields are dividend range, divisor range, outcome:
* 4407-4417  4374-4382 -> 1.10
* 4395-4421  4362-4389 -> 1.08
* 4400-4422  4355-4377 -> 0.94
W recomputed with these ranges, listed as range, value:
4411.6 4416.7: 6.7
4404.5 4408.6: 4.71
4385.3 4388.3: 6.11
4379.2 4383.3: 5.41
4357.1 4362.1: 7.38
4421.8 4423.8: 7.02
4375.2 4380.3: 6.36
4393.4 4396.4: 7.18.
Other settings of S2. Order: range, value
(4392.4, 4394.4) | 7.57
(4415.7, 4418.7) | 7.1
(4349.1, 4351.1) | 7.36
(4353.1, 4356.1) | 6.47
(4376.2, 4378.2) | 6.73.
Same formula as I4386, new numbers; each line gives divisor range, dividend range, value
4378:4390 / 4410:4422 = 1.39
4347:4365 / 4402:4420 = 0.93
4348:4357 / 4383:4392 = 0.82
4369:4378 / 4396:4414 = 0.96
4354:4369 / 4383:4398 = 0.85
